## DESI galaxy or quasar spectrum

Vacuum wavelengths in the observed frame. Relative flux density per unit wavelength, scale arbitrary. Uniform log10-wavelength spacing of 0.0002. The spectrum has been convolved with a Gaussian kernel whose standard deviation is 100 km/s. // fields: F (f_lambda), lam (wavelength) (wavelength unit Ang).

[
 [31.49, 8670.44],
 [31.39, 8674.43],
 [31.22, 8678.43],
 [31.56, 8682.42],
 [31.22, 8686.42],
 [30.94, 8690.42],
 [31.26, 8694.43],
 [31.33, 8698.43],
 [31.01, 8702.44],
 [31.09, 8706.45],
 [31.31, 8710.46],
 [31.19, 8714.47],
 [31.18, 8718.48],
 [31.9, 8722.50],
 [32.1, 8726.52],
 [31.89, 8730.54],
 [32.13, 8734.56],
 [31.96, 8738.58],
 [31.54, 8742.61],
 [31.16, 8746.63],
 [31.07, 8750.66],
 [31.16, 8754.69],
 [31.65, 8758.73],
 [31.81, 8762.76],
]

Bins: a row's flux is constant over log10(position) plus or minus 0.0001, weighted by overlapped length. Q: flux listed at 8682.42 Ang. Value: 31.56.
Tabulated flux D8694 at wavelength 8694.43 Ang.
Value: 31.26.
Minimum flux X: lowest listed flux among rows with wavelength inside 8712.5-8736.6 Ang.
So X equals 31.18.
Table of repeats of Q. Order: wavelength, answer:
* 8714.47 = 31.19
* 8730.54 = 31.89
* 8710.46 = 31.31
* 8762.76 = 31.81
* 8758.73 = 31.65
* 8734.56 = 32.13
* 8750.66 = 31.07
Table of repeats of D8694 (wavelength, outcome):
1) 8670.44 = 31.49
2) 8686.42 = 31.22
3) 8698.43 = 31.33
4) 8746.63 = 31.16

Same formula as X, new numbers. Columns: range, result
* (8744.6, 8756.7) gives 31.07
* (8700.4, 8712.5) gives 31.01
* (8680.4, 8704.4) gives 30.94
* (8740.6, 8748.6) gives 31.16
